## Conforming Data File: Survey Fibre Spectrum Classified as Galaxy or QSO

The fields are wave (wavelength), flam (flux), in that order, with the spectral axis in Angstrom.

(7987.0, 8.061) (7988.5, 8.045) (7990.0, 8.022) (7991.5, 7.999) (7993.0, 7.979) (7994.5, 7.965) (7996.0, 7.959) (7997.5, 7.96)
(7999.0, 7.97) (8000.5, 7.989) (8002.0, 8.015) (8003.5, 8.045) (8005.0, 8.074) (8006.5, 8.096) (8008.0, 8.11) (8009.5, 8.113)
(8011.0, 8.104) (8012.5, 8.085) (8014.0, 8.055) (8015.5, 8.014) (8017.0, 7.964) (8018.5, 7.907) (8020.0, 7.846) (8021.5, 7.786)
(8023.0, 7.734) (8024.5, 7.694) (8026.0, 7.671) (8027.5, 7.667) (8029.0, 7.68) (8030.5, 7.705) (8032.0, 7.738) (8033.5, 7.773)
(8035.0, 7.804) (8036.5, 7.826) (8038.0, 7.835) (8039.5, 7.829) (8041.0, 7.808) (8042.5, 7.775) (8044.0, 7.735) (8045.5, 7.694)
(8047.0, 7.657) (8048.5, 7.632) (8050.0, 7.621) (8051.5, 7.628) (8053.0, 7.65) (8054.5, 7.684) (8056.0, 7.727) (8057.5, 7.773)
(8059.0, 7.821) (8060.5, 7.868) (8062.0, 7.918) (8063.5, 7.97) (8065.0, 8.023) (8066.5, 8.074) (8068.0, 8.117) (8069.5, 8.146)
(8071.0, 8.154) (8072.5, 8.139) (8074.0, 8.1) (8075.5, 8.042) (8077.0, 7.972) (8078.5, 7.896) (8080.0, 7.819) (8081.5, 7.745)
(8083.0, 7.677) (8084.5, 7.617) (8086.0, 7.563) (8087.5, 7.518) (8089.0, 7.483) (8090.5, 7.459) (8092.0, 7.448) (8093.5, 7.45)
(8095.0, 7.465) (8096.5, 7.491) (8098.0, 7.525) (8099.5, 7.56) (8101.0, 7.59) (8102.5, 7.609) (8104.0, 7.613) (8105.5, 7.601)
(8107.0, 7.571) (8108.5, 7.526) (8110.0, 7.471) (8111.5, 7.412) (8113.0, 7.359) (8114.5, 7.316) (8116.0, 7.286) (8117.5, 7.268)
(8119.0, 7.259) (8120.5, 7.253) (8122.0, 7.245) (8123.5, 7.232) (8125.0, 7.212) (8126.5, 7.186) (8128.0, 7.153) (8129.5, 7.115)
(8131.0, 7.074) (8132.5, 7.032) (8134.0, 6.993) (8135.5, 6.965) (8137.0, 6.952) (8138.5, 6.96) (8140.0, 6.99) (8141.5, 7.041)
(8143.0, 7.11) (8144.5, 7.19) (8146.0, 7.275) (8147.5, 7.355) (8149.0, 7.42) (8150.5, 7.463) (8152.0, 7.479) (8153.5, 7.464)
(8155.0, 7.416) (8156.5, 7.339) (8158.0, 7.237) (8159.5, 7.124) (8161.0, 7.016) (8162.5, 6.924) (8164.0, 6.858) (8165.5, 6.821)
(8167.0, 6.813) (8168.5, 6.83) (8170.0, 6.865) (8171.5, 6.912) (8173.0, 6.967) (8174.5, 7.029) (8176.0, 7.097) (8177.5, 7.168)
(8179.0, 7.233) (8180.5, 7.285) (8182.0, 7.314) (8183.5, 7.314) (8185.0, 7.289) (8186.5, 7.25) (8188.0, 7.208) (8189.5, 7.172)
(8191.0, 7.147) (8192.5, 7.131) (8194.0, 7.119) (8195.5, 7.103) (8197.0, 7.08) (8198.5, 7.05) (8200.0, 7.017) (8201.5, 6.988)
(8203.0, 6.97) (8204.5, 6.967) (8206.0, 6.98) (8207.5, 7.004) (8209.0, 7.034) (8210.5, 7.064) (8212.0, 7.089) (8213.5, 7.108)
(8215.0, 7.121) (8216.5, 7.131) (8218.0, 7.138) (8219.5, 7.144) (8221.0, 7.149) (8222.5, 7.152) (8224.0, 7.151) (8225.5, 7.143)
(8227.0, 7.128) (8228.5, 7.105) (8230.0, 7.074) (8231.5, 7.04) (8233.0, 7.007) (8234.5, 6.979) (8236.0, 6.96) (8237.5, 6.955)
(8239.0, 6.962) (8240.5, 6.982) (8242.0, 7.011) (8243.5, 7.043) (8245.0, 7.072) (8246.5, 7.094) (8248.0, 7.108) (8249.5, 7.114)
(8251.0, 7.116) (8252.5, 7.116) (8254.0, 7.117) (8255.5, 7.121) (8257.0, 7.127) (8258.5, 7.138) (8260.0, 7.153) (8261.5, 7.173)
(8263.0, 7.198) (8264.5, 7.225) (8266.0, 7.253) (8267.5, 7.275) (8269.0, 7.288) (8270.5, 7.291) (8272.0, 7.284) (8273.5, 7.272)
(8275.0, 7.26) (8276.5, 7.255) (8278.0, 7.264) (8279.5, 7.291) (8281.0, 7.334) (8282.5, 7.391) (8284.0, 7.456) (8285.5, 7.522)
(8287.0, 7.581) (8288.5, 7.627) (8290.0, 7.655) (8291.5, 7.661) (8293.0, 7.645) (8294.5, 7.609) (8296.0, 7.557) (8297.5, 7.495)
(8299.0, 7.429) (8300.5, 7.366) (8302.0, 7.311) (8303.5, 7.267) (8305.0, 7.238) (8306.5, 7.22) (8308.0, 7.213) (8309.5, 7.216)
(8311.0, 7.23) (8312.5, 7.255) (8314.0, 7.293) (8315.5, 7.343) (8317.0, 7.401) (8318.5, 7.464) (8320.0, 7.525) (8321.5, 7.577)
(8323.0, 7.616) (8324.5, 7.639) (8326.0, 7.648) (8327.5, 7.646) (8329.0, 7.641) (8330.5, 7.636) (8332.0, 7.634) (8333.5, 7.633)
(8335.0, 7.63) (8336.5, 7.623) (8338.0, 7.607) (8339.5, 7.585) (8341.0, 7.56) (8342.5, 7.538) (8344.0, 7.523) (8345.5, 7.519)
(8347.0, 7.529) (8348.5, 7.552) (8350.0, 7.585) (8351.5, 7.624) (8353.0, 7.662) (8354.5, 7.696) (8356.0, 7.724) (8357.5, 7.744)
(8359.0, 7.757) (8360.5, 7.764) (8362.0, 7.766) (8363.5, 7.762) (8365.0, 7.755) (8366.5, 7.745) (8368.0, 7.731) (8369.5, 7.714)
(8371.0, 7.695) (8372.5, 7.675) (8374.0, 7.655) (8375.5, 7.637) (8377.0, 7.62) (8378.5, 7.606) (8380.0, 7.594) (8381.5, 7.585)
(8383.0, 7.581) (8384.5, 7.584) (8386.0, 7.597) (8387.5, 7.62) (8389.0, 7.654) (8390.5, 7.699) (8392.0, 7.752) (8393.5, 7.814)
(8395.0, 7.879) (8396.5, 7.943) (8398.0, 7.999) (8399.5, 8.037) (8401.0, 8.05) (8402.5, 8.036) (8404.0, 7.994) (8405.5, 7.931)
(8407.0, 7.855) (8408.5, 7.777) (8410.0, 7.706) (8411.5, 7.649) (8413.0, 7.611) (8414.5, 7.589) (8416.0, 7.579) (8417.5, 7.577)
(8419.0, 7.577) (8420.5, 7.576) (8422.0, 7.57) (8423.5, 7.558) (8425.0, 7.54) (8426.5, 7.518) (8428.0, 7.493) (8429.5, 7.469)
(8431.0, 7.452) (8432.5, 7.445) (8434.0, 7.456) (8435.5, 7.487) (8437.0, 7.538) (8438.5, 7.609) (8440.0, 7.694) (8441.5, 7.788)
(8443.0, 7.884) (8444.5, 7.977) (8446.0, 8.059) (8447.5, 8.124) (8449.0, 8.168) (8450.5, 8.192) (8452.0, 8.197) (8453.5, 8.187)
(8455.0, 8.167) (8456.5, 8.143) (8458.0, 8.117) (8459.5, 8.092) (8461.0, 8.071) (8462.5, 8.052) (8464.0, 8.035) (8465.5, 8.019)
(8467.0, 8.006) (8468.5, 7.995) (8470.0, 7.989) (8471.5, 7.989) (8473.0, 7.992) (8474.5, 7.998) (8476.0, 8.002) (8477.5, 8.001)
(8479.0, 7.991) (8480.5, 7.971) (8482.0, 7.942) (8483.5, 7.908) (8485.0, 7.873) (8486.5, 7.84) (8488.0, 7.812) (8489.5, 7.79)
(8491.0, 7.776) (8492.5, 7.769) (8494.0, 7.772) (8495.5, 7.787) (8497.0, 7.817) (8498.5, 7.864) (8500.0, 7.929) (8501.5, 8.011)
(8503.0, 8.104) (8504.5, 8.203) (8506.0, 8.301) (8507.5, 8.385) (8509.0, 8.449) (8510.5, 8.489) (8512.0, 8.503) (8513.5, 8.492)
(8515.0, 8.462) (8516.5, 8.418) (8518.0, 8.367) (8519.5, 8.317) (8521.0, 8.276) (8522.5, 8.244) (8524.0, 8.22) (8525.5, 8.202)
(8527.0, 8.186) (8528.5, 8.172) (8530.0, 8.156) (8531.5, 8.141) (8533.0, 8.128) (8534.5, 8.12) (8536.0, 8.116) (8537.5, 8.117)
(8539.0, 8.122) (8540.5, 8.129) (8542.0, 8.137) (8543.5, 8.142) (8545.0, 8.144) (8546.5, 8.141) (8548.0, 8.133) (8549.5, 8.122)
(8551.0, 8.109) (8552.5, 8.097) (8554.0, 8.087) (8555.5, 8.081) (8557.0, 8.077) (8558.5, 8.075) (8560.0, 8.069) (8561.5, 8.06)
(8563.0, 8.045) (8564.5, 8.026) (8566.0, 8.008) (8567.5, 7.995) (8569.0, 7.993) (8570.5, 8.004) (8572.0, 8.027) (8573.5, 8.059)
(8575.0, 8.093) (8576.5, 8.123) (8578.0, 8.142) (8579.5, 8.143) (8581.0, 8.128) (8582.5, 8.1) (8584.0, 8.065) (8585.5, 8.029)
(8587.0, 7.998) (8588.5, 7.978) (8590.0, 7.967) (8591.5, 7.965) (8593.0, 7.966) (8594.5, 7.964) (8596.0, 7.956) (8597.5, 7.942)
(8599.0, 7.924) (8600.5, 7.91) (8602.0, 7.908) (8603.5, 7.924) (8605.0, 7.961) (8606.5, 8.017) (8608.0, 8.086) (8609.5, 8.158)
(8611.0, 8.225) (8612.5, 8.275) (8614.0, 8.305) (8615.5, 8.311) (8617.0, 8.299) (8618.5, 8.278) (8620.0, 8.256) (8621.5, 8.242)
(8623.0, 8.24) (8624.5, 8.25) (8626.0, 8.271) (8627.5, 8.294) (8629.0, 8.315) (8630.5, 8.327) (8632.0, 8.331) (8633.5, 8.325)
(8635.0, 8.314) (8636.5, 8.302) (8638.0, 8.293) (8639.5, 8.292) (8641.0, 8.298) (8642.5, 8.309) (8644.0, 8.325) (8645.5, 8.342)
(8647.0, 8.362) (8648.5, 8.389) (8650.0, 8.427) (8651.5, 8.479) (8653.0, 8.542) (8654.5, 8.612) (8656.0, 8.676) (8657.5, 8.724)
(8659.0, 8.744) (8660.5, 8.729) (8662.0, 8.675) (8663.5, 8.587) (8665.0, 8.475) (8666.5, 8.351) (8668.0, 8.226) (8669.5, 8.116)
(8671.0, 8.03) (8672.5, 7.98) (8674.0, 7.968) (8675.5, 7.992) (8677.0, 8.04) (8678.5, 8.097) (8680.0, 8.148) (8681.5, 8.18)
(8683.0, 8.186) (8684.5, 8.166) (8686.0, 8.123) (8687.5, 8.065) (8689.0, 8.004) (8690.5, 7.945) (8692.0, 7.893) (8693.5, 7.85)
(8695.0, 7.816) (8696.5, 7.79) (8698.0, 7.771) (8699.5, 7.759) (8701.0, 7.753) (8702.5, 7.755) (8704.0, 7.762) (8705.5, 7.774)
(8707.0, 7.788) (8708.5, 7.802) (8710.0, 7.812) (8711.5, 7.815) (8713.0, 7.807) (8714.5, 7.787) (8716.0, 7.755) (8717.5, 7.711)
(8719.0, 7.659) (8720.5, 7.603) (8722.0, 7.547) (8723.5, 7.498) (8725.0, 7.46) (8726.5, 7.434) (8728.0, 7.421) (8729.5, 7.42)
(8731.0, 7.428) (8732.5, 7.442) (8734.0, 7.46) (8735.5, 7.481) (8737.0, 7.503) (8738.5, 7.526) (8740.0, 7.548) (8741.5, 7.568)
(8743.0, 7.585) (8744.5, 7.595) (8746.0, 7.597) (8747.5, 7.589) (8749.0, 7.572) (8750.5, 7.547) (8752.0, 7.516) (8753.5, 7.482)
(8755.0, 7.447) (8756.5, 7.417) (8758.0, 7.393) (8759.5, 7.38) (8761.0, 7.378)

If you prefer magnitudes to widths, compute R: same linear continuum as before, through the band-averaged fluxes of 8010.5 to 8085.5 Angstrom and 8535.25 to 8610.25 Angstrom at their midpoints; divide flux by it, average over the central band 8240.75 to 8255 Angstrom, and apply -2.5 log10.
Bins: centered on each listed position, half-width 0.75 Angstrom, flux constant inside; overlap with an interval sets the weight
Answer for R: 0.12 mag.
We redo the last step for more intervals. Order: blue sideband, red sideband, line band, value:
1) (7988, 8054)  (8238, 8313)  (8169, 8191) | 0.05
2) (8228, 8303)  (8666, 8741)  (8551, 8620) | -0.06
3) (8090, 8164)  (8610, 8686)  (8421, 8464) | 0.01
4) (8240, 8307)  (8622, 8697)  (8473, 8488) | -0.02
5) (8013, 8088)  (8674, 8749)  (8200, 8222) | 0.11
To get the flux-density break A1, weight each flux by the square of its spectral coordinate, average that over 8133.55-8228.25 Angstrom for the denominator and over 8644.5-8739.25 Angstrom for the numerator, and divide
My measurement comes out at 1.3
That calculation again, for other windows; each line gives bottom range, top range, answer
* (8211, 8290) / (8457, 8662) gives 1.22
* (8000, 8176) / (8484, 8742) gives 1.21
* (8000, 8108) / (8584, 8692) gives 1.21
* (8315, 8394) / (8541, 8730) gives 1.13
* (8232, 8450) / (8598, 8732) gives 1.16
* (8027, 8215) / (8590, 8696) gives 1.26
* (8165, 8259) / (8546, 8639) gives 1.26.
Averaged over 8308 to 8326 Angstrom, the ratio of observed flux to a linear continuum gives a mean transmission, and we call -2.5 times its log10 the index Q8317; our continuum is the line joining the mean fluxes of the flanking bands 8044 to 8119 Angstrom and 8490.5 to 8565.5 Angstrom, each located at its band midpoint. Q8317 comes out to 0.07 mag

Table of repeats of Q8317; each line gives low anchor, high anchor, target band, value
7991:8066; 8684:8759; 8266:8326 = 0.05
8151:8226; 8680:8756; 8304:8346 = -0.03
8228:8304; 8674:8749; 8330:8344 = -0.04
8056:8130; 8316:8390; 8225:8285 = 0.07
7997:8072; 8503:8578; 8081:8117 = 0.06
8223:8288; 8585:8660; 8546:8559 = -0.01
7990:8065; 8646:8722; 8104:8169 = 0.10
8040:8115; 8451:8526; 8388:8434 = 0.04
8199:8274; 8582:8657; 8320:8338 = -0.04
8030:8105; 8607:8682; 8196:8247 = 0.12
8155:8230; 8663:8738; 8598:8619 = -0.06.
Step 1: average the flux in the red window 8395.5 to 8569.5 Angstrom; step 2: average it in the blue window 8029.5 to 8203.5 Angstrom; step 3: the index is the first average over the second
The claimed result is 1.1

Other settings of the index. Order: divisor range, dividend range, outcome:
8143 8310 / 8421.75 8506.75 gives 1.10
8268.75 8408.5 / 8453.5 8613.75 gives 1.07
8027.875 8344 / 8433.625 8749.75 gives 1.09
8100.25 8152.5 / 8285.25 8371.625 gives 1.04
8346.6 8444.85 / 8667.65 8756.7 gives 1.01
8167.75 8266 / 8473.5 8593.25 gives 1.14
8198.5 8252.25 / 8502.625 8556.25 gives 1.16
